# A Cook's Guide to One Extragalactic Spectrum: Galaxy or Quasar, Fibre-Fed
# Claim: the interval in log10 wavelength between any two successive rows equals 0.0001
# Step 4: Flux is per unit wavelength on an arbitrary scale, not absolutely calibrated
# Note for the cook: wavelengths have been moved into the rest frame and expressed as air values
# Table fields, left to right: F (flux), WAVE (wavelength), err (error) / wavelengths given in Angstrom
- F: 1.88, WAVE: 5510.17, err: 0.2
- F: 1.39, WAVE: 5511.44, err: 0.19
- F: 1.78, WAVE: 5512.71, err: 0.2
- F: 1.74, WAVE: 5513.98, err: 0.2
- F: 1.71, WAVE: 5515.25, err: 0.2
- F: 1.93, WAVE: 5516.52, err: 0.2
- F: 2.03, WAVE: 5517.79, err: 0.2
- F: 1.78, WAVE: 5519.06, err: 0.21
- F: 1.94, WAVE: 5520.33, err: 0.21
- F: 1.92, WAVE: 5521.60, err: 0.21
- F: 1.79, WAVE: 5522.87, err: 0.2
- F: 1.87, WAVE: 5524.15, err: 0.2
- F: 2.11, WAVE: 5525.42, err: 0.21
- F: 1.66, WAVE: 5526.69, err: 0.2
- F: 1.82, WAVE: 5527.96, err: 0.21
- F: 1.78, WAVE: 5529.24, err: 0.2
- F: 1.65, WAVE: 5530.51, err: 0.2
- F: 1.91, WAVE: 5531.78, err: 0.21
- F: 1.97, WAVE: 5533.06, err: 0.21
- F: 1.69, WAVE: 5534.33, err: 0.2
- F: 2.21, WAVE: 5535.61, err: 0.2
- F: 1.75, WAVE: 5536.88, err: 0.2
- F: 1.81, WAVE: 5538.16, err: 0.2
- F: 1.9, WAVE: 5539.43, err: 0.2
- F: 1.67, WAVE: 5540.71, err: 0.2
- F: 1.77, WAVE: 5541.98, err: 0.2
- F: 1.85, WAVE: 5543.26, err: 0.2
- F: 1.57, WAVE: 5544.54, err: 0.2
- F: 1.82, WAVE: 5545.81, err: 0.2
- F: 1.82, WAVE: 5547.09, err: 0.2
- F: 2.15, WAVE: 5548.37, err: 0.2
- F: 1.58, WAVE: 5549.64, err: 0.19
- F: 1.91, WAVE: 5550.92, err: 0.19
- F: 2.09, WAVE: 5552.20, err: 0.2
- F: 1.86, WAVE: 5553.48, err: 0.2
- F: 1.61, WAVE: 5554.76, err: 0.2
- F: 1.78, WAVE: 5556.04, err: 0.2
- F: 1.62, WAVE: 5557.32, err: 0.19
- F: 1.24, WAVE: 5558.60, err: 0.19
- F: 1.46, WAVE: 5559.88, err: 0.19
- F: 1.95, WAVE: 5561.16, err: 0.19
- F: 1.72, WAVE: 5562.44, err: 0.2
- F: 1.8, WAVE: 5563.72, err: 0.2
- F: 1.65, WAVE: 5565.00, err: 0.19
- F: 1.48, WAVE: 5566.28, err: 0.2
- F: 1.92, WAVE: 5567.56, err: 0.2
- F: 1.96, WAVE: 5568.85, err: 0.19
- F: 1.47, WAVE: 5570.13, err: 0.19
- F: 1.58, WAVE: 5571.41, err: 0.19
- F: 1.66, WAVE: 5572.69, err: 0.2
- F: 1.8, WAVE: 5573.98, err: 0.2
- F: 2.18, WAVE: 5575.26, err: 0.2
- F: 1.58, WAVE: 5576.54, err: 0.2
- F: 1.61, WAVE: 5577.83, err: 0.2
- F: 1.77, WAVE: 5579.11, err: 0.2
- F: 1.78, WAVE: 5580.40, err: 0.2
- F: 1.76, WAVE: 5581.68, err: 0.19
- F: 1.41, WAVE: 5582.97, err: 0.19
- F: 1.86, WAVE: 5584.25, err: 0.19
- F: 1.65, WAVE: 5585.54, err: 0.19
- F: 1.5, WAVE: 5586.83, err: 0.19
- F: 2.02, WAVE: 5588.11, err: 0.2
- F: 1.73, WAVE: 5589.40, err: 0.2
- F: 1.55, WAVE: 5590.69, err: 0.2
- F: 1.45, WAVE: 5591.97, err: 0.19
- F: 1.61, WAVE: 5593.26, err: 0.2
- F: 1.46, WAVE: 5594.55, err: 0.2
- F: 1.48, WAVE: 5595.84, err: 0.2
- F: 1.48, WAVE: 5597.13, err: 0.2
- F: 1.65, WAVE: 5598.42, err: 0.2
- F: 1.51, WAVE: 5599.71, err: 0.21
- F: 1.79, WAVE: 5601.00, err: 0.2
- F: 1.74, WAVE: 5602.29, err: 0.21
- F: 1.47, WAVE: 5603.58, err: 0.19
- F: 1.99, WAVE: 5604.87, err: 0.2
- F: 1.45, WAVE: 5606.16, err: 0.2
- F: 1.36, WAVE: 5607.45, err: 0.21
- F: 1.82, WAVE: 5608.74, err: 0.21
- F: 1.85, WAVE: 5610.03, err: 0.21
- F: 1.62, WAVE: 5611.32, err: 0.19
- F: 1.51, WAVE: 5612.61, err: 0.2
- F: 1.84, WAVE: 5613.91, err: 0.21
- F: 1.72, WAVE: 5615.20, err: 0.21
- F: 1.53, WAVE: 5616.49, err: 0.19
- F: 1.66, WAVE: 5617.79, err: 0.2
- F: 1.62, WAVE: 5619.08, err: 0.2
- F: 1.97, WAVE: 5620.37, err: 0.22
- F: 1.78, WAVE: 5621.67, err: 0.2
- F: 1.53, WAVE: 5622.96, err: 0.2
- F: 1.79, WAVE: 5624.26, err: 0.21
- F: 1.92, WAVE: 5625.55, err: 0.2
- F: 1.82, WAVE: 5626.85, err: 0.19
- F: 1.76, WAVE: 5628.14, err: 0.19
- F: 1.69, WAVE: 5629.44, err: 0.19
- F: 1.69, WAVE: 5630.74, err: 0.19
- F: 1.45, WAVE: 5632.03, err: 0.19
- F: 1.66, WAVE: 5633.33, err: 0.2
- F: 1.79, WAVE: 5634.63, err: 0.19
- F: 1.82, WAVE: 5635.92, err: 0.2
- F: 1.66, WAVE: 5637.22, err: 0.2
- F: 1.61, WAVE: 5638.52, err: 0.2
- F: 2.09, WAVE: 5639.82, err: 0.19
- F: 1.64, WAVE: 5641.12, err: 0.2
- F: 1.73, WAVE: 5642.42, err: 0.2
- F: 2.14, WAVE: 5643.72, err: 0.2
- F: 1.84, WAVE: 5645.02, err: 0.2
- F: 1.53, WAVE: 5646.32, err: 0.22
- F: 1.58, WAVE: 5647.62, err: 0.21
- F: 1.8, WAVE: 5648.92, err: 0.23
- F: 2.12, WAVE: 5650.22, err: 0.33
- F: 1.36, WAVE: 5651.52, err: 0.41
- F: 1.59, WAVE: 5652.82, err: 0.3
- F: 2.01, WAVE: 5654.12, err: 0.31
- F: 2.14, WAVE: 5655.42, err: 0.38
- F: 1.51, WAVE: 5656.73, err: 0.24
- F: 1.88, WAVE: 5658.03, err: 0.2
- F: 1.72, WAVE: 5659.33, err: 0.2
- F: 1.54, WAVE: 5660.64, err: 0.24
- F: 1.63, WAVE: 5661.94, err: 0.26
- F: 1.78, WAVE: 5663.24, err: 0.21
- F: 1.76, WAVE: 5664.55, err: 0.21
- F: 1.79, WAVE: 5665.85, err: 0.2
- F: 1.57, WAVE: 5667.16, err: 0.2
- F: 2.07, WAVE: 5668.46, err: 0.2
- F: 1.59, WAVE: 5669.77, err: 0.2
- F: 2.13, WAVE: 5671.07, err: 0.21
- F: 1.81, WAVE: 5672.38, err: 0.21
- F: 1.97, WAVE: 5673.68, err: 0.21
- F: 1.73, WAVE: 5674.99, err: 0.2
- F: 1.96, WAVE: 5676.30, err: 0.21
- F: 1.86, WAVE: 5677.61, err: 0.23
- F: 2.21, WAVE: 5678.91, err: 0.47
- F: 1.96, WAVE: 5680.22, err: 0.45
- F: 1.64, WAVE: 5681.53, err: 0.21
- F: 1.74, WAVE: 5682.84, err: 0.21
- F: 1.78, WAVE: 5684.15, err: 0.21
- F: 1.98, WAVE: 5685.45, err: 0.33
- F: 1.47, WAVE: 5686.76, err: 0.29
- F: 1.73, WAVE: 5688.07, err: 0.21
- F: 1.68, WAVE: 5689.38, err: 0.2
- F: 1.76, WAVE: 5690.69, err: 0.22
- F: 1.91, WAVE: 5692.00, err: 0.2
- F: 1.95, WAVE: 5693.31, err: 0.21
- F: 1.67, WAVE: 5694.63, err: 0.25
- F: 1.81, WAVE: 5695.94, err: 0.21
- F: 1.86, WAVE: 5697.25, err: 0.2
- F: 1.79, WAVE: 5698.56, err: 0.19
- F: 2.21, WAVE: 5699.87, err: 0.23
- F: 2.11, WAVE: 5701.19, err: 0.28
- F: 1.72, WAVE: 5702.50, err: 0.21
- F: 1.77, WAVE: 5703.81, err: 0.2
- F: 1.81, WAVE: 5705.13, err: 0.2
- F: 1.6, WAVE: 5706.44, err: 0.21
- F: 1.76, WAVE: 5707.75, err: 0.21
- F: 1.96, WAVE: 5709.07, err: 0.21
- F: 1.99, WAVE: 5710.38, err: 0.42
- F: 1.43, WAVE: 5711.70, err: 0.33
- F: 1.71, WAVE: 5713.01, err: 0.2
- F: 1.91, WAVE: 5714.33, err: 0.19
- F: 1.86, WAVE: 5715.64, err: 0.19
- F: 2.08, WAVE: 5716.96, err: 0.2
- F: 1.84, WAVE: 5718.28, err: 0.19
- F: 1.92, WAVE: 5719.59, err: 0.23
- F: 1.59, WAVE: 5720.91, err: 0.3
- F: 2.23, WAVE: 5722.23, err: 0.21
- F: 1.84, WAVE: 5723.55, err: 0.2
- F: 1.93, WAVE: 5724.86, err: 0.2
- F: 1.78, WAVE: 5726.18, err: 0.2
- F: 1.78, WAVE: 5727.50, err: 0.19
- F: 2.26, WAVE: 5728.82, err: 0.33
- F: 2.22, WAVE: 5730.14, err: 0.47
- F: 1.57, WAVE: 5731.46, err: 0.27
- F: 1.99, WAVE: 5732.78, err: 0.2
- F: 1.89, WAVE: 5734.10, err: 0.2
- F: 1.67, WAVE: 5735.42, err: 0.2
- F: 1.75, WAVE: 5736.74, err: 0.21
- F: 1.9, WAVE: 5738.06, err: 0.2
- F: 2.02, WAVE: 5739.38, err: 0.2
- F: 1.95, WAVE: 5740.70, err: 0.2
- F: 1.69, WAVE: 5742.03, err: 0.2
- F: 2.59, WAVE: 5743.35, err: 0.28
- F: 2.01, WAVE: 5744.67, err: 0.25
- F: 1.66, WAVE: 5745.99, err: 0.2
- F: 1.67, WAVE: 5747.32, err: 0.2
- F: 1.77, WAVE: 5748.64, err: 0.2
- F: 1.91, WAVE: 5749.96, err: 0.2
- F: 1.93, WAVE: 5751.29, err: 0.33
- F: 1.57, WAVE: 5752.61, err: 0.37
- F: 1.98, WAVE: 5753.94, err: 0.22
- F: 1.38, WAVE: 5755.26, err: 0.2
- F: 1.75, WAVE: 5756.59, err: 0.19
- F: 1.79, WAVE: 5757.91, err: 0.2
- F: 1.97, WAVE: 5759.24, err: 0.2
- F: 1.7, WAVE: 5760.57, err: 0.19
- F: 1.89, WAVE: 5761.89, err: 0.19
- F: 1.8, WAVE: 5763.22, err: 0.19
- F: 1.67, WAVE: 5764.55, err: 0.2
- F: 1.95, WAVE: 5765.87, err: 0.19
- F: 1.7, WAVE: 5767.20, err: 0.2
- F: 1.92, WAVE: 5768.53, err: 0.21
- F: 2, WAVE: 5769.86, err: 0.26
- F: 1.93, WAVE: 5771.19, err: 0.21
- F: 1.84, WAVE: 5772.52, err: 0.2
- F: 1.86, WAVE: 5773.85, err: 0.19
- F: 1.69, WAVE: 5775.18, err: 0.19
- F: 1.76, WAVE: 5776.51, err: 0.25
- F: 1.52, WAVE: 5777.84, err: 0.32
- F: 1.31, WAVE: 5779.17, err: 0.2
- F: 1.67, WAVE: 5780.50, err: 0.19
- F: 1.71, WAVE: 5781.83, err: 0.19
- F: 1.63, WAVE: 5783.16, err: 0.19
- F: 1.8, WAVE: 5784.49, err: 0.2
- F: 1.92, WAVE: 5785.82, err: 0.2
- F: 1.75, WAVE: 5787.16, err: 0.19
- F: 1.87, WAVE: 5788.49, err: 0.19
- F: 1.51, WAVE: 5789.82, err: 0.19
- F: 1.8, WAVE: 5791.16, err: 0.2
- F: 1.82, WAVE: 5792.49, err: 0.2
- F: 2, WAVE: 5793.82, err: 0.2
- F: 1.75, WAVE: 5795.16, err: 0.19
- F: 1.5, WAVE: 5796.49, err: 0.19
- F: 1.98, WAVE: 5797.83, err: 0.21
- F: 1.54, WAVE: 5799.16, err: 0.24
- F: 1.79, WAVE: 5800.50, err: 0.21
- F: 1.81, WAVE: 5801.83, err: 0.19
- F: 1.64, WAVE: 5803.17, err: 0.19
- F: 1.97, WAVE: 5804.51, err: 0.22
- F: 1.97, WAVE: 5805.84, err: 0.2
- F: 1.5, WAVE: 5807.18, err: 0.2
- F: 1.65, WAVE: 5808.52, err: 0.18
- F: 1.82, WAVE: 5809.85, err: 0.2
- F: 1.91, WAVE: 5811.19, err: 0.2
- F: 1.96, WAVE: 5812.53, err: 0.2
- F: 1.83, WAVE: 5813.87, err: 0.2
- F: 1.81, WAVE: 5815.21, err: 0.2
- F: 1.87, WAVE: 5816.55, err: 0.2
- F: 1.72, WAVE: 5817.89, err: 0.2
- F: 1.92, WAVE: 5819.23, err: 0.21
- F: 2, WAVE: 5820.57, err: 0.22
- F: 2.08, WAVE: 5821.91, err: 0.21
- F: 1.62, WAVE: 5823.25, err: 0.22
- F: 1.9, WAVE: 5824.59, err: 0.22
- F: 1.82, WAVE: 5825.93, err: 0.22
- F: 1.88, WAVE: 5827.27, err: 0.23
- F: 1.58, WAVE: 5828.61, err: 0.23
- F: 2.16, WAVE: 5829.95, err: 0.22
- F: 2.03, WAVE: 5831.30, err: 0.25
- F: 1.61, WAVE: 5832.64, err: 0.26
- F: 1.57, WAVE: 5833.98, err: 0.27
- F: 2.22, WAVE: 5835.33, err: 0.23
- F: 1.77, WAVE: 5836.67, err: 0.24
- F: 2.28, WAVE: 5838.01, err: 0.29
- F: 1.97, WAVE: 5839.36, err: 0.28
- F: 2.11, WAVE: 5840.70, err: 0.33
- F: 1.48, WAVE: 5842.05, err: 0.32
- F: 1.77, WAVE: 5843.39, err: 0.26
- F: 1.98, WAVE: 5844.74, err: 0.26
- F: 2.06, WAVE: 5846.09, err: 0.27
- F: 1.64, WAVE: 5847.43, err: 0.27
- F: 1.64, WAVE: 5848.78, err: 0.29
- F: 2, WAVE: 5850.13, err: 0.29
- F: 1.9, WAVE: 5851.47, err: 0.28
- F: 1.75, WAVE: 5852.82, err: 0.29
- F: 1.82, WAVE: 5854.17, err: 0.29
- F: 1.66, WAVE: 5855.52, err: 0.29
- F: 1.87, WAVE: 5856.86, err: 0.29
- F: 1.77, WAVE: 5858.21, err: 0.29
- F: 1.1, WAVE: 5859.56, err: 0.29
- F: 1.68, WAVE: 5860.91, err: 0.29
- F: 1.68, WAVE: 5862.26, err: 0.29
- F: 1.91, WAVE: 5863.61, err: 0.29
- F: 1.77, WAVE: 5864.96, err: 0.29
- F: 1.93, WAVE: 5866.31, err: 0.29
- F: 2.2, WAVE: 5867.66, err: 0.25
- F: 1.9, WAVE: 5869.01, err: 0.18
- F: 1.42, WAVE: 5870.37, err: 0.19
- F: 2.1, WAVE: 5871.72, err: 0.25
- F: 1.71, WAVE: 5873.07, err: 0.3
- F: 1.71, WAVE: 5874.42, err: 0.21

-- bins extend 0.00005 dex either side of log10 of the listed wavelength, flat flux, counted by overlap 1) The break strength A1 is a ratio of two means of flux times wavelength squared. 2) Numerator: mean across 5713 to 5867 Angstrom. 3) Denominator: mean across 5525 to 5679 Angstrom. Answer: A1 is 1.12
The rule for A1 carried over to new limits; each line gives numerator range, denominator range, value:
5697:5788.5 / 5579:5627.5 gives 1.15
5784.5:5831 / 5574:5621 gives 1.17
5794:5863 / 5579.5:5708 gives 1.11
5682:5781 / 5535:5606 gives 1.13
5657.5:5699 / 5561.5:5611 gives 1.11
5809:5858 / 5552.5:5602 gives 1.22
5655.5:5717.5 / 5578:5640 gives 1.11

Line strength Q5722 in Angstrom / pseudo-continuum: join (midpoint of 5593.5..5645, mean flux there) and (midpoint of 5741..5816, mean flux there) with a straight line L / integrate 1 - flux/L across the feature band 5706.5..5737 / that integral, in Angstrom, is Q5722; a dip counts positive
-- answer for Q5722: -1.9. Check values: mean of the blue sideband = 1.7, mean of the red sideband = 1.79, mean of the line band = 1.86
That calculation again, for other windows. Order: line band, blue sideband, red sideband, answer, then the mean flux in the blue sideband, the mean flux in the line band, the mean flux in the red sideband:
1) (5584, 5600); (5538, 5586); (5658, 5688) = 1.4 Angstrom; 1.74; 1.61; 1.8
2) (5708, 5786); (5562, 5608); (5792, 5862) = -2.8 Angstrom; 1.66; 1.83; 1.82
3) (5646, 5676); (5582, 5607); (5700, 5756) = -0.5 Angstrom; 1.62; 1.77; 1.86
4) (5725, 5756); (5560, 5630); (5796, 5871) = -1.8 Angstrom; 1.69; 1.87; 1.82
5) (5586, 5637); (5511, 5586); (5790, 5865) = 3.2 Angstrom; 1.77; 1.67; 1.81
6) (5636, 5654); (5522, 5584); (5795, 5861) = 0.3 Angstrom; 1.77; 1.76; 1.81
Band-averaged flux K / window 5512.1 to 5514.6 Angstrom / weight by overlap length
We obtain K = 1.76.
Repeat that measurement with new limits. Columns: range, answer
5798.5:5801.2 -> 1.67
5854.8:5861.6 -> 1.62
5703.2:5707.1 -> 1.73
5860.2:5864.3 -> 1.75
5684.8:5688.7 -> 1.73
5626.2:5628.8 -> 1.79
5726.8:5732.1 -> 1.96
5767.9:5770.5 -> 1.96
